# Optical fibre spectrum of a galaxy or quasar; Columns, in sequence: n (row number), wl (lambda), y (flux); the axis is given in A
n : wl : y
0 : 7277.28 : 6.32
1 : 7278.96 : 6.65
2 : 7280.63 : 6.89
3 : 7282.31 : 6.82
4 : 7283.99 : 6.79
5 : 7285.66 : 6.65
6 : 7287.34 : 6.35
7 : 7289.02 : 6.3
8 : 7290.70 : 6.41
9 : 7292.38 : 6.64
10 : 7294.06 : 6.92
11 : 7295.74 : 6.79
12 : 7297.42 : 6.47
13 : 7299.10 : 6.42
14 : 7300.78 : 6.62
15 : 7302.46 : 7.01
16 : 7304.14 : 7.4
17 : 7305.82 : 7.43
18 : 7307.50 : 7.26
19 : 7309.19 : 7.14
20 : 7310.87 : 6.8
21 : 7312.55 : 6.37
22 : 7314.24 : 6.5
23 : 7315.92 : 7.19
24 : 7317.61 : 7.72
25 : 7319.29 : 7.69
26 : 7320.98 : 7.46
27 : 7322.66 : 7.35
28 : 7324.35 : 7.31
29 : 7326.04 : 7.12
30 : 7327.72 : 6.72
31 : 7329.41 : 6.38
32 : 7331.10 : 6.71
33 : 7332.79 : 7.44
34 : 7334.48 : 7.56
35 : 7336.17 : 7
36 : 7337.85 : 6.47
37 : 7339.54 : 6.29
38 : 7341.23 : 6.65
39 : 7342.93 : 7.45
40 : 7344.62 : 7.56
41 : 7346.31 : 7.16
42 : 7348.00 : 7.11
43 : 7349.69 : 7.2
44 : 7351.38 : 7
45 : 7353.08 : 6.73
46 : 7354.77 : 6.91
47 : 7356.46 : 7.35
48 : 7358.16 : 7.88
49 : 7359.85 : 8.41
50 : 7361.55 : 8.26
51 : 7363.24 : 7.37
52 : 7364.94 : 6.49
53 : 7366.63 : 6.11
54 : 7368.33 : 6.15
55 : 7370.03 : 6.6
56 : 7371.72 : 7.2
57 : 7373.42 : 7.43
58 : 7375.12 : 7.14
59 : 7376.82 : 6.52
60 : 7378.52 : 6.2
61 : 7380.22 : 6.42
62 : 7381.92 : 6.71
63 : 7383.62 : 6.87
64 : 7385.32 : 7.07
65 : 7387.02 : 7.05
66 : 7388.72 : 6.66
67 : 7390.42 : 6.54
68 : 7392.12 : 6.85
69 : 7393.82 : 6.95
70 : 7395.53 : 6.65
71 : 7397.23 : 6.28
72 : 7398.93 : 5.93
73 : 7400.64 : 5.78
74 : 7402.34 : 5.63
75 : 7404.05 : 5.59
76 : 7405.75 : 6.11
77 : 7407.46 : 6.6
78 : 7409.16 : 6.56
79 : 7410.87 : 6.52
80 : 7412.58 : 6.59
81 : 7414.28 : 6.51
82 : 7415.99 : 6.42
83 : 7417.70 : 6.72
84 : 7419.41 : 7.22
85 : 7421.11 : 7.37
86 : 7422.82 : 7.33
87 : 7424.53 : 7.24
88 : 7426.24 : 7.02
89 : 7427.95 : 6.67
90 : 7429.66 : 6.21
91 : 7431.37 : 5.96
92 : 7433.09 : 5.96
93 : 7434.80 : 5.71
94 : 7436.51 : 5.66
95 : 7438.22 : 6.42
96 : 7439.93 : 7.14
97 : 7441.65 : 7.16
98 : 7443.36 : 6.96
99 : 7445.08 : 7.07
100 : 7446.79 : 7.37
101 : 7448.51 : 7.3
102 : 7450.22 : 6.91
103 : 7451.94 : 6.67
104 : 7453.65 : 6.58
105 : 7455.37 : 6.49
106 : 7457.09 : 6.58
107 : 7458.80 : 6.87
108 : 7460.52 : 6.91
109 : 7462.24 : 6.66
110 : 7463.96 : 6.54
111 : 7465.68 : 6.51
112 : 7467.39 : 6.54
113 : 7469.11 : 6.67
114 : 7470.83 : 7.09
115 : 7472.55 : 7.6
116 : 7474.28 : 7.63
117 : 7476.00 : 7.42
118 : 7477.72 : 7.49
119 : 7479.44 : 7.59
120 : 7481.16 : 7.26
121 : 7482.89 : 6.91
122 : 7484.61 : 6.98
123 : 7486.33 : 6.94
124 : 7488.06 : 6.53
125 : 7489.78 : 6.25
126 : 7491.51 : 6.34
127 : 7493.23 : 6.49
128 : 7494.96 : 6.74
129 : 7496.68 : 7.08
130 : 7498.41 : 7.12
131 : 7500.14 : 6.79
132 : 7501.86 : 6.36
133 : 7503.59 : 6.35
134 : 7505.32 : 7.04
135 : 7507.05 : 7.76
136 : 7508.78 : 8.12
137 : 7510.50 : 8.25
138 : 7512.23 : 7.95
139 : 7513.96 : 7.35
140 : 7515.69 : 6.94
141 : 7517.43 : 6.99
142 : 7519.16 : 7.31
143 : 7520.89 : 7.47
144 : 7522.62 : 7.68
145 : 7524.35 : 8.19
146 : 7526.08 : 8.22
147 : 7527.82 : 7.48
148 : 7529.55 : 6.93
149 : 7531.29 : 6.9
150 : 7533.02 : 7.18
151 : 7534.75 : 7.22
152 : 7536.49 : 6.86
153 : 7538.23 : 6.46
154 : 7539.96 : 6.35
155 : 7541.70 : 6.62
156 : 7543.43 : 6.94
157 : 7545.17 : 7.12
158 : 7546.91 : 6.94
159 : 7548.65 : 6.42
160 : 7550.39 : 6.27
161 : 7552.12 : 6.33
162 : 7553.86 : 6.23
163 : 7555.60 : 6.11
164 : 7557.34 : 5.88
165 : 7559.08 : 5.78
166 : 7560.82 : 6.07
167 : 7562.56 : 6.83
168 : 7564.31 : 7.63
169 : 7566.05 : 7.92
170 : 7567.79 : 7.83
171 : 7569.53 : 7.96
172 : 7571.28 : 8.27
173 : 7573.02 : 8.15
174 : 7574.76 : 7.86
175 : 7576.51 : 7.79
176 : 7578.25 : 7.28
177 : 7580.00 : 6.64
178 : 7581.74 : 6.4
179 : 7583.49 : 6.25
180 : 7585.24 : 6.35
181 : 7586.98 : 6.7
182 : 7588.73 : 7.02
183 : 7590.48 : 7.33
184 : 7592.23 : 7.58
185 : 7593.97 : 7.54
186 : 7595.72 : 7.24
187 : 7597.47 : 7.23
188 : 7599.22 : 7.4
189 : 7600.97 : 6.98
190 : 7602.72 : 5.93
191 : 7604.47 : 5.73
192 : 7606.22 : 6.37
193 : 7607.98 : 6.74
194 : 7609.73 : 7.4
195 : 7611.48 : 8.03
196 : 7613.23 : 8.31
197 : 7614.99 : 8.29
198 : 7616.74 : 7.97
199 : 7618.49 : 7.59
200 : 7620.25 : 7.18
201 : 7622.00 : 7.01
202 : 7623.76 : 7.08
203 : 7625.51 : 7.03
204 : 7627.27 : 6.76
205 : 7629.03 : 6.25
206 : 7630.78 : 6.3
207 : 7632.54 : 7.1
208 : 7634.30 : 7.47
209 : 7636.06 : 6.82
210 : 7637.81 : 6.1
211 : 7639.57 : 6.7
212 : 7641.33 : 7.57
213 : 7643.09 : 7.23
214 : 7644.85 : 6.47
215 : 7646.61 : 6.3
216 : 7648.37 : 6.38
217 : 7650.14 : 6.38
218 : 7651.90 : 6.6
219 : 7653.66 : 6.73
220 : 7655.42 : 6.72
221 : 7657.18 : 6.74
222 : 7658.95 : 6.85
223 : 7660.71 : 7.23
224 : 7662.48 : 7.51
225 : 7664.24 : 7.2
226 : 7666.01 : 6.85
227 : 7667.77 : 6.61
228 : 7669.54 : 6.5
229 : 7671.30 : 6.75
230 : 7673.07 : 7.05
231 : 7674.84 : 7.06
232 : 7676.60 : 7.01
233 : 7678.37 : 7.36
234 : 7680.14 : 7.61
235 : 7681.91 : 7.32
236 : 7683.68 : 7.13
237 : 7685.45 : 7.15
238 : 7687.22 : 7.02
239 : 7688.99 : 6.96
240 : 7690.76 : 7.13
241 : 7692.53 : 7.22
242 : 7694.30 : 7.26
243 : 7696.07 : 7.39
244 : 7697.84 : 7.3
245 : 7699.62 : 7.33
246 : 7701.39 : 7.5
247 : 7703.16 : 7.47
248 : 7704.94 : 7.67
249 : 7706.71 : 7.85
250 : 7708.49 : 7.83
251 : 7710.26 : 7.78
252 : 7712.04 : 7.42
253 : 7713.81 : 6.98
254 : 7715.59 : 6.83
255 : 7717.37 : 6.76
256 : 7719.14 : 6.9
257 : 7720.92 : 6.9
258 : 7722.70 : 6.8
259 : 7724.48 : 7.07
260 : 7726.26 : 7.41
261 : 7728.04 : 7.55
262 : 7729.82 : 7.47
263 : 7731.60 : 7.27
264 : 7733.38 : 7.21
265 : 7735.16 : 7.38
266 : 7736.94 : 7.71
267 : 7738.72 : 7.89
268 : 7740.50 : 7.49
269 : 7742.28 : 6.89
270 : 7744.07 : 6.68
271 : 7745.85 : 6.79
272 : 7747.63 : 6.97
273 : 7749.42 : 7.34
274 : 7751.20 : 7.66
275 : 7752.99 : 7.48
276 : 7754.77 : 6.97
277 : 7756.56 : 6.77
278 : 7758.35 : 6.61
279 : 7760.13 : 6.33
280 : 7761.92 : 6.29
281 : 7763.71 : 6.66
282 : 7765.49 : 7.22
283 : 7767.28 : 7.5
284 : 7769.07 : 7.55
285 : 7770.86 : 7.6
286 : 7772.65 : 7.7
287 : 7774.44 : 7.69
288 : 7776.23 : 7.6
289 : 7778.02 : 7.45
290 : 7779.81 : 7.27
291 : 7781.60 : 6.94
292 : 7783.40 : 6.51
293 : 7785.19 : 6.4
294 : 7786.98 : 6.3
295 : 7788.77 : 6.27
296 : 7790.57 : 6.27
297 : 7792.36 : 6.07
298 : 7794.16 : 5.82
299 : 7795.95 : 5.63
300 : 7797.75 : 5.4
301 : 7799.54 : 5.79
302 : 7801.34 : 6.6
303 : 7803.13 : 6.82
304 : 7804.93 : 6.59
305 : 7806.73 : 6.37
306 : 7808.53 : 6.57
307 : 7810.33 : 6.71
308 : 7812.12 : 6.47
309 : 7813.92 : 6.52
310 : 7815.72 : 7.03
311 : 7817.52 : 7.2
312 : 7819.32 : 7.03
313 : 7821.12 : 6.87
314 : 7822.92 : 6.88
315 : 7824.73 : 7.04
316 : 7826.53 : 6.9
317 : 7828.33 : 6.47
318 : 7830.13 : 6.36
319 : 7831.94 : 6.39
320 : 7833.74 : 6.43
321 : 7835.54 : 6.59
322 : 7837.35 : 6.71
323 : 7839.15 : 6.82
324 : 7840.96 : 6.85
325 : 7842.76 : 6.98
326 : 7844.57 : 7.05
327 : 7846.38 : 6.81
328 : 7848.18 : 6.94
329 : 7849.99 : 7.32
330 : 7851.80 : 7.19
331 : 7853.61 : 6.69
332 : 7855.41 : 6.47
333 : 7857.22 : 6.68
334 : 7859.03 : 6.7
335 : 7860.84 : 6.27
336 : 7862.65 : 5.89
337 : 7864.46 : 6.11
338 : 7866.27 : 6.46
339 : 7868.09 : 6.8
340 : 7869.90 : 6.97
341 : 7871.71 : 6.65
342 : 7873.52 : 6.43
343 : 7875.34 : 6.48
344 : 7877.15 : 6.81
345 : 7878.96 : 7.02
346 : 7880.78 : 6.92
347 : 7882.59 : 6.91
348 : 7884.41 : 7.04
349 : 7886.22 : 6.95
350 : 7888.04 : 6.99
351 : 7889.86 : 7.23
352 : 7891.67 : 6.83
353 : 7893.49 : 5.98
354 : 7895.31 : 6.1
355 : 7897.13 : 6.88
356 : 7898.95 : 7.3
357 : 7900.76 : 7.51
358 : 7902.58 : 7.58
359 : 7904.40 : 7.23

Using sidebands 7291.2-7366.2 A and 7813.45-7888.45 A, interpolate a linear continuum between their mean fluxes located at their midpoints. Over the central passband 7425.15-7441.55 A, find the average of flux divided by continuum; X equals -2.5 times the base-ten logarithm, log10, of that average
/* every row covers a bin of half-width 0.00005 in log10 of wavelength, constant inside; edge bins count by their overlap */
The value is 0.107 mag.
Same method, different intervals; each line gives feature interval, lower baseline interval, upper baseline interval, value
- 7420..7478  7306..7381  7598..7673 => 0.03 mag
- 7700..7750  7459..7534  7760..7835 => -0.07 mag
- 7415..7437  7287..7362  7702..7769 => 0.08 mag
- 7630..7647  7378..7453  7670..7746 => 0.04 mag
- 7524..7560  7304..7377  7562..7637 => 0.06 mag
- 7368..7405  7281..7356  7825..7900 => 0.06 mag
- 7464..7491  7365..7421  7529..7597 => -0.04 mag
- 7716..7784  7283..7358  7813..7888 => -0.06 mag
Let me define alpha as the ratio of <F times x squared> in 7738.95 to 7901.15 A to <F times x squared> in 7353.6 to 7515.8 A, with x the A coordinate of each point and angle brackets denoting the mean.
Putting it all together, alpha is 1.1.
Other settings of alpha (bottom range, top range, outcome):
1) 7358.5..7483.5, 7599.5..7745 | 1.12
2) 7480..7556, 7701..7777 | 1.10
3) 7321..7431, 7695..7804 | 1.14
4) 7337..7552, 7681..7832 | 1.10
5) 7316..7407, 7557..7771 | 1.12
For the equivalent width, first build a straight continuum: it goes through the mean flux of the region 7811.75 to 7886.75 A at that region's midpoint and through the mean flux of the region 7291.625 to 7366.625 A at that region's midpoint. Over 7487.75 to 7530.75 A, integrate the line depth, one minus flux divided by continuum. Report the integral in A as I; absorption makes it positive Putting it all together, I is -1.5 A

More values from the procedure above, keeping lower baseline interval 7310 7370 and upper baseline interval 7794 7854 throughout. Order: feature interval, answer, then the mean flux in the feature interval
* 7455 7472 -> 0.6 A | 6.71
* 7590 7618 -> -1.7 A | 7.26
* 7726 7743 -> -1.8 A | 7.44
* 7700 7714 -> -1.7 A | 7.59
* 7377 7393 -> 0.8 A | 6.7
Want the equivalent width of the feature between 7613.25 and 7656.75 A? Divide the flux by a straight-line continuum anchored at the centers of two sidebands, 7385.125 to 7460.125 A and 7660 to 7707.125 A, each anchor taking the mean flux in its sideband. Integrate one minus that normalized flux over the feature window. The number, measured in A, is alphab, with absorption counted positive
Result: 0.9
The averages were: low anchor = 6.61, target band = 6.94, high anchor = 7.2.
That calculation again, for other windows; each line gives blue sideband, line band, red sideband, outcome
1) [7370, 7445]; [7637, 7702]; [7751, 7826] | -2.57 A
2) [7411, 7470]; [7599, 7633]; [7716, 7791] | -0.73 A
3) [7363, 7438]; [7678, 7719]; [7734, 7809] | -3.09 A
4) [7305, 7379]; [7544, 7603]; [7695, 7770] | 1.35 A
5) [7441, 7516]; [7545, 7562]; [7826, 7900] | 1.61 A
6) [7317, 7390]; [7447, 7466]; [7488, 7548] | 0.86 A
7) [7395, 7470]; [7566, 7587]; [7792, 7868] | -2.41 A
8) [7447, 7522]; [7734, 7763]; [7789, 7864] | -1.71 A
